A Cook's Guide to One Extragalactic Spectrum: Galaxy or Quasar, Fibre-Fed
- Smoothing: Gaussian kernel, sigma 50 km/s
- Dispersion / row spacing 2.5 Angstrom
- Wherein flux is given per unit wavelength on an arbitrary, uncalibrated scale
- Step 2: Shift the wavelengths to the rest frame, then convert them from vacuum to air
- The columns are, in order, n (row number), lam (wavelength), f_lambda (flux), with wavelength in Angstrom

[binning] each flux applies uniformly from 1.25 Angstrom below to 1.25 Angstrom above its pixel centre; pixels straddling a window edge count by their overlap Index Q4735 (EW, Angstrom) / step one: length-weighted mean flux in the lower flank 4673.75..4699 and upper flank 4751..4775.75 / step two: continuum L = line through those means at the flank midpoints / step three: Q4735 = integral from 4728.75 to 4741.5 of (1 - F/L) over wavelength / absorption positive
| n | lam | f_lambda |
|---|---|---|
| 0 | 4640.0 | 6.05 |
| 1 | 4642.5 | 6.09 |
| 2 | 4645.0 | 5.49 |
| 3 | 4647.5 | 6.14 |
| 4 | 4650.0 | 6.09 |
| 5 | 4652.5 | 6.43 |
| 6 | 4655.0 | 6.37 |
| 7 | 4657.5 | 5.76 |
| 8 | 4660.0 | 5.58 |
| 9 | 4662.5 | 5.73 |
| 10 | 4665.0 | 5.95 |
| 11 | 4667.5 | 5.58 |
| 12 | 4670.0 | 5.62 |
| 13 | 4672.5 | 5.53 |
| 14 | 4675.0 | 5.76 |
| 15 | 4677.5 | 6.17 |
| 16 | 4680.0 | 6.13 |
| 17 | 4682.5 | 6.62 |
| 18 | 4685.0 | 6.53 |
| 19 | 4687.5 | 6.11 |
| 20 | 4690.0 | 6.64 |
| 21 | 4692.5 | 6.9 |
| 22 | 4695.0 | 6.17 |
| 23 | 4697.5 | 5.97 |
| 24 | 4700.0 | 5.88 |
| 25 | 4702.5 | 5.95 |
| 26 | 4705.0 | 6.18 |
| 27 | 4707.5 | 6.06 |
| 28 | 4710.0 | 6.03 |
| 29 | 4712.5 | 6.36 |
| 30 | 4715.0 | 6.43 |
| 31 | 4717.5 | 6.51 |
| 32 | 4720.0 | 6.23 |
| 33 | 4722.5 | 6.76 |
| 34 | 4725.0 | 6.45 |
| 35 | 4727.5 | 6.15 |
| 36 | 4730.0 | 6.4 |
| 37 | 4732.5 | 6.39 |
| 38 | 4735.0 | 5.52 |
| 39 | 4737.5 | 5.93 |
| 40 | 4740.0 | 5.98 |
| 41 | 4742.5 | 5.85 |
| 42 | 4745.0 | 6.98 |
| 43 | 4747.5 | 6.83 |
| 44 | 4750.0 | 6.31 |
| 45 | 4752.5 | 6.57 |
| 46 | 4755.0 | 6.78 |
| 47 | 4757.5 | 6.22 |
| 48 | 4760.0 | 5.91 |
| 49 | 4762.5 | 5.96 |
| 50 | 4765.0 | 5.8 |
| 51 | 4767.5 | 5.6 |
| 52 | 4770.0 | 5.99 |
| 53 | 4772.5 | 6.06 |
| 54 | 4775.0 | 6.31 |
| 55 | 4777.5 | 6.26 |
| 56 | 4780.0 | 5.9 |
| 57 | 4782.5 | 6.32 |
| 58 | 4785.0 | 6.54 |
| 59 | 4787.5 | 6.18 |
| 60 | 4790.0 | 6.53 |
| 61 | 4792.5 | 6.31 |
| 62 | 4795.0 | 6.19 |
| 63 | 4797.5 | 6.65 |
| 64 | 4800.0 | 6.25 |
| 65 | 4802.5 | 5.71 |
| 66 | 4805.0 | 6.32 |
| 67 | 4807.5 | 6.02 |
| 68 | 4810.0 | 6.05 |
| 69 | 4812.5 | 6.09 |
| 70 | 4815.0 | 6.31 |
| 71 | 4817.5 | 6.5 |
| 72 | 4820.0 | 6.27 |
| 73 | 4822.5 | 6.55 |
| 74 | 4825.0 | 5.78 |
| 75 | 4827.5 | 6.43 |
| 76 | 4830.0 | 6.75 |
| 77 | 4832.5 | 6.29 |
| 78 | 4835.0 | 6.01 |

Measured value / 0.3 Angstrom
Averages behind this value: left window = 6.3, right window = 6.12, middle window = 6.04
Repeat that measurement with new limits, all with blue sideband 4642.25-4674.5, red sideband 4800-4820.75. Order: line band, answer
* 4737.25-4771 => -0.8 Angstrom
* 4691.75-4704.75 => -0.4 Angstrom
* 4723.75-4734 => -0.6 Angstrom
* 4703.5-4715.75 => -0.5 Angstrom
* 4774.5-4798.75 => -0.8 Angstrom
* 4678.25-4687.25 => -0.7 Angstrom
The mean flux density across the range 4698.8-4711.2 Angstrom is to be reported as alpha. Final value 6.02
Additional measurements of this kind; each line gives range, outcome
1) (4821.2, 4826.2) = 6.17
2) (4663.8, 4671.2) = 5.72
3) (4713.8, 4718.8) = 6.47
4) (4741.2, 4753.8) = 6.51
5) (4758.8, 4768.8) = 5.82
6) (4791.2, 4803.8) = 6.22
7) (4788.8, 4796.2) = 6.34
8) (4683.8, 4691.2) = 6.42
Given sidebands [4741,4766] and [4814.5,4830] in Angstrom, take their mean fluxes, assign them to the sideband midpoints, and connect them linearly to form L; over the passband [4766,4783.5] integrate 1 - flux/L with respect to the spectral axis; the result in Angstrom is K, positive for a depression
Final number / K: 0.8 Angstrom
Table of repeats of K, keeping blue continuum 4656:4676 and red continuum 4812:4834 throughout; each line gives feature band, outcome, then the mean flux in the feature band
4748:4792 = -0.6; 6.2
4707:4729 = -1.6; 6.34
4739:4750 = -0.7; 6.41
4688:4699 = -1.1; 6.39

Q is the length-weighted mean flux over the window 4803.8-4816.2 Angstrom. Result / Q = 6.16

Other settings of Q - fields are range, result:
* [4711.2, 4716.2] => 6.39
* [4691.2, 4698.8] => 6.35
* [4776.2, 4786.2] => 6.25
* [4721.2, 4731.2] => 6.44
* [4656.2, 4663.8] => 5.7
